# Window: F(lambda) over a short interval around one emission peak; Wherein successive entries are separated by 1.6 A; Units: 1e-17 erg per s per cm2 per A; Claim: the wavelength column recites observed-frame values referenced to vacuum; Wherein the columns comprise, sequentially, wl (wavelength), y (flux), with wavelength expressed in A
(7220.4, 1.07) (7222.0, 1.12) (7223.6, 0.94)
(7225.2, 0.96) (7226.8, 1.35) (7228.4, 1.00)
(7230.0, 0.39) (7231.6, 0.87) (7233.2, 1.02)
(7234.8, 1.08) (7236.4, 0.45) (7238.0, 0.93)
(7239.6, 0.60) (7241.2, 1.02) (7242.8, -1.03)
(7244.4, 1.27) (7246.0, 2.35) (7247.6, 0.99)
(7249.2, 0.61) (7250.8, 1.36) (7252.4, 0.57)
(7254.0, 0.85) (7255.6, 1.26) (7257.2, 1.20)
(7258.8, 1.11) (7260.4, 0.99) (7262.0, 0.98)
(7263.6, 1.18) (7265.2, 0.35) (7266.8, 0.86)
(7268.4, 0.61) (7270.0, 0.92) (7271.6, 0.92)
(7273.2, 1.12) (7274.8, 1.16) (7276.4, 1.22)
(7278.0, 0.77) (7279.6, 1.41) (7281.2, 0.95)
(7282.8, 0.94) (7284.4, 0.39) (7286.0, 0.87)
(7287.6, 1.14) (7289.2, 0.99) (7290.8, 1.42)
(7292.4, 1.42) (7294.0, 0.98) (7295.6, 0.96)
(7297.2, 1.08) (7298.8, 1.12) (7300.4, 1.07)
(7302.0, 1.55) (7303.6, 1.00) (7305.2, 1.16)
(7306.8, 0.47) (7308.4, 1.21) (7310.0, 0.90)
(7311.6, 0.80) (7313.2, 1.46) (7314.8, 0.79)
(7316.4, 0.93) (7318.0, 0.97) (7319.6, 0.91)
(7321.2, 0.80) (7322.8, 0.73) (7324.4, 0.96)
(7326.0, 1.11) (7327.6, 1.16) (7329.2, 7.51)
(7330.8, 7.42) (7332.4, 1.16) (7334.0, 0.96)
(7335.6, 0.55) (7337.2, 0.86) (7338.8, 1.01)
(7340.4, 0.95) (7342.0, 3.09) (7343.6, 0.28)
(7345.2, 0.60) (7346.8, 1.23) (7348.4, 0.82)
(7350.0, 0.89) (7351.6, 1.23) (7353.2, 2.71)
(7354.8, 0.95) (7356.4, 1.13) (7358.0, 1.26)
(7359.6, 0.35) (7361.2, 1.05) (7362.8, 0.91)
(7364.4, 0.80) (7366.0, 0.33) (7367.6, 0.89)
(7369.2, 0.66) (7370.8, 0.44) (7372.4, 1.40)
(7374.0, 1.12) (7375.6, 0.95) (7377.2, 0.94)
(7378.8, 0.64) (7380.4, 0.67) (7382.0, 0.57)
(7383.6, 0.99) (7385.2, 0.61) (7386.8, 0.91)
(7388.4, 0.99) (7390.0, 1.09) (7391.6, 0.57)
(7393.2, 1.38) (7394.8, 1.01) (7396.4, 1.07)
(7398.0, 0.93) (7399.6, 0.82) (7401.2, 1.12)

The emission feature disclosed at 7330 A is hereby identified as H-alpha 6563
